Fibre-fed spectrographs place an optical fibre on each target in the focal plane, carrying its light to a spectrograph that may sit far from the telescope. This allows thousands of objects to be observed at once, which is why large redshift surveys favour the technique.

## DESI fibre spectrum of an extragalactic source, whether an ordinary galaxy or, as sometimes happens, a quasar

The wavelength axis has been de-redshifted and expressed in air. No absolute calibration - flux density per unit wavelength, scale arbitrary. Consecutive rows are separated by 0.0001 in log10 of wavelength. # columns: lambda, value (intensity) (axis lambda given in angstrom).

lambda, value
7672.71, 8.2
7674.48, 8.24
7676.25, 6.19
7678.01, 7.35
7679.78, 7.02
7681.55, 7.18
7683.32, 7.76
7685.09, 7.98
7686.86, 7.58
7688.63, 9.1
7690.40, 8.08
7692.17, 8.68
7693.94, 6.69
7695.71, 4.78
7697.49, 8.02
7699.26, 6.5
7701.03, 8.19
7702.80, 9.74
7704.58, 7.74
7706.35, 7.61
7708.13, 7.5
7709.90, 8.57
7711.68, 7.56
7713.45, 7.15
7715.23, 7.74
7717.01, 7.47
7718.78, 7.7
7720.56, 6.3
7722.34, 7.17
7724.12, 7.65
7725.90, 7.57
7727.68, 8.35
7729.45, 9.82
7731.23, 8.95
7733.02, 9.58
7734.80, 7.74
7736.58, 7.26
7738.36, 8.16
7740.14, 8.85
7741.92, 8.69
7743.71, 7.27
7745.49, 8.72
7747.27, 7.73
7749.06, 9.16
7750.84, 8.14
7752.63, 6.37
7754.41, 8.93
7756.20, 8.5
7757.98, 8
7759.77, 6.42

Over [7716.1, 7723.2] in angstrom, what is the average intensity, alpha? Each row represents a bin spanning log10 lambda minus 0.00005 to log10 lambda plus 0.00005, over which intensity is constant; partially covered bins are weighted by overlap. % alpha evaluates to 7.16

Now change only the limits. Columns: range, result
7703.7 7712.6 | 7.8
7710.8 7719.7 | 7.52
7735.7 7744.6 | 8.05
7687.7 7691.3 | 8.58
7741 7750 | 8.32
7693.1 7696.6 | 5.72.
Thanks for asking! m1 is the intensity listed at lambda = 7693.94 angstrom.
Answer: 6.69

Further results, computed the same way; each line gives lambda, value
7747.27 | 7.73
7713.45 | 7.15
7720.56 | 6.3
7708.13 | 7.5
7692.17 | 8.68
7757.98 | 8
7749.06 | 9.16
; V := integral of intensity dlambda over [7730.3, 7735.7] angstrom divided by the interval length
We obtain 8.75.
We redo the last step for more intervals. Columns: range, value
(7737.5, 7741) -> 8.51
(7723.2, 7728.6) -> 7.88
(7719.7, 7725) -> 7.04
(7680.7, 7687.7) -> 7.63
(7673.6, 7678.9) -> 7.26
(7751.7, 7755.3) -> 7.65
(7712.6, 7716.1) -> 7.44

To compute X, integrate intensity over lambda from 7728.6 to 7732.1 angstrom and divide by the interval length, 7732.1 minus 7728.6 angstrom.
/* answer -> 9.38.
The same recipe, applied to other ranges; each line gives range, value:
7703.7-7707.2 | 7.68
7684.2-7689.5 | 8.22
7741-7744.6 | 7.98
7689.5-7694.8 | 7.83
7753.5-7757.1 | 8.72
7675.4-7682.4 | 6.94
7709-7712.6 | 8.07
